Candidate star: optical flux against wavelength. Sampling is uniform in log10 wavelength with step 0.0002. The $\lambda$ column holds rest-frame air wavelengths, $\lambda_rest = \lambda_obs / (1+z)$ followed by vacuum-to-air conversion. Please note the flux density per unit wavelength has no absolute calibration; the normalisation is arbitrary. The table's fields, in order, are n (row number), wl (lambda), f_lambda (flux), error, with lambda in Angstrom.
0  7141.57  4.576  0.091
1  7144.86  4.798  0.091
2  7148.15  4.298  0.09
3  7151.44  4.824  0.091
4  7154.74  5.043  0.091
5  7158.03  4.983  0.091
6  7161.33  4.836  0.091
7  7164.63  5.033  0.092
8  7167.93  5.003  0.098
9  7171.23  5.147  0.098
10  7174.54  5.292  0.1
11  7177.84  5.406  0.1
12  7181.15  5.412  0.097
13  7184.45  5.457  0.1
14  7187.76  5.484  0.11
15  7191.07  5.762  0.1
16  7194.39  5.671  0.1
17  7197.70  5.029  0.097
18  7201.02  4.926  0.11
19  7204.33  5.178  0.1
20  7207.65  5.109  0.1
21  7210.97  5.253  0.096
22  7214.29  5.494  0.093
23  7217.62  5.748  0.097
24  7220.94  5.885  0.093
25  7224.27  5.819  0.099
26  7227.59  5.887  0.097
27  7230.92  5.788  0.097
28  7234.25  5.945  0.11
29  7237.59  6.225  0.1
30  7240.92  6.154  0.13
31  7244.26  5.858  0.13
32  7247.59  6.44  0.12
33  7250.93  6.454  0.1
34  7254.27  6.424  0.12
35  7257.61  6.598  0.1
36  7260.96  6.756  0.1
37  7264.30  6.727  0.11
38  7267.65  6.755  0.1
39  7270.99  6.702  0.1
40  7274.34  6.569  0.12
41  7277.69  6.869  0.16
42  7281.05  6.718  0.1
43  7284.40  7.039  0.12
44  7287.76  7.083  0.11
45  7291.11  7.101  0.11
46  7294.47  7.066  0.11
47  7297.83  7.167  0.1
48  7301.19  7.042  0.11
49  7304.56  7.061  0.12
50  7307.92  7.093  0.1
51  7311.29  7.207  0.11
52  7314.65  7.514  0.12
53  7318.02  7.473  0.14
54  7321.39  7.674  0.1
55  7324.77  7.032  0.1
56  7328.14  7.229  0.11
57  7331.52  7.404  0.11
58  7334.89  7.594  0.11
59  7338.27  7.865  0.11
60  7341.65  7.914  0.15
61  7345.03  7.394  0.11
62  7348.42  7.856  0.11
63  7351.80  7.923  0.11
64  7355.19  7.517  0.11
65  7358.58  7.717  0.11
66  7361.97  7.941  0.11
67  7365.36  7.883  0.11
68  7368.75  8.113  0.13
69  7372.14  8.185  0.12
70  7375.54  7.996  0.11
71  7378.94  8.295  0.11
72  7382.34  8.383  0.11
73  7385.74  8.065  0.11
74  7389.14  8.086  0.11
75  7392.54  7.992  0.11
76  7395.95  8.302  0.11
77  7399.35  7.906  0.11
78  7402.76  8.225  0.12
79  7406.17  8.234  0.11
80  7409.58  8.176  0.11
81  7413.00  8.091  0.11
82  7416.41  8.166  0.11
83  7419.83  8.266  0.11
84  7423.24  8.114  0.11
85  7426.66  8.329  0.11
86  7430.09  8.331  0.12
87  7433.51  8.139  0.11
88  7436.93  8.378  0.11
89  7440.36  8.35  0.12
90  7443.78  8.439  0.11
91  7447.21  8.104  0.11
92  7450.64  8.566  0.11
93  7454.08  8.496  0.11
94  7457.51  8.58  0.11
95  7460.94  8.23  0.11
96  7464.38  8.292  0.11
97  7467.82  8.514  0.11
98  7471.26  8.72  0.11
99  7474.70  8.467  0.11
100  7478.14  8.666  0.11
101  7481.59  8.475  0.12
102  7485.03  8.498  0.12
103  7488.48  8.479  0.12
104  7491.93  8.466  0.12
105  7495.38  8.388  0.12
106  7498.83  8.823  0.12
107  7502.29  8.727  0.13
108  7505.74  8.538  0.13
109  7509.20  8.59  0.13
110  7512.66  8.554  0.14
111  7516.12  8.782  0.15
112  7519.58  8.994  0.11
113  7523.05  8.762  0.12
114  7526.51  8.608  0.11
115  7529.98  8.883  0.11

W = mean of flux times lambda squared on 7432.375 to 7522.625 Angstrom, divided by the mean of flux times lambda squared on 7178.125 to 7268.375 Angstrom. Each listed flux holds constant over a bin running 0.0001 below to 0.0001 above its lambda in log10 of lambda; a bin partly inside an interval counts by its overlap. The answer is 1.56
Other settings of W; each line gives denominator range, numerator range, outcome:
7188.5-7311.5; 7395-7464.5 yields 1.38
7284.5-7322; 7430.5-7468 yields 1.21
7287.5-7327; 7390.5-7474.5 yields 1.19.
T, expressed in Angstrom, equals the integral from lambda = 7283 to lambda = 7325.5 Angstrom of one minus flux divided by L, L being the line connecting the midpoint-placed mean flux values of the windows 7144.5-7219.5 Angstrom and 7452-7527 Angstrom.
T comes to -4.3 Angstrom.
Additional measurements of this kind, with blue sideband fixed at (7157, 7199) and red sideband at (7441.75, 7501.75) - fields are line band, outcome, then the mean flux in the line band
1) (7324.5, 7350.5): -2.03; 7.57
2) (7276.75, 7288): -0.86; 6.91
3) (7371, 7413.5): -2.98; 8.15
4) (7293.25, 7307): -0.99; 7.08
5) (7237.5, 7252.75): -0.55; 6.23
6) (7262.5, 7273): -0.78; 6.73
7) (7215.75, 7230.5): -0.14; 5.83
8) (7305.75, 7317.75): -0.97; 7.29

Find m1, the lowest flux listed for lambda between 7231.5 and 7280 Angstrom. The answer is 5.858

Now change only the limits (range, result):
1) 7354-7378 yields 7.517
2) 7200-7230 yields 4.926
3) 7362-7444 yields 7.883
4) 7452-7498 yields 8.23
